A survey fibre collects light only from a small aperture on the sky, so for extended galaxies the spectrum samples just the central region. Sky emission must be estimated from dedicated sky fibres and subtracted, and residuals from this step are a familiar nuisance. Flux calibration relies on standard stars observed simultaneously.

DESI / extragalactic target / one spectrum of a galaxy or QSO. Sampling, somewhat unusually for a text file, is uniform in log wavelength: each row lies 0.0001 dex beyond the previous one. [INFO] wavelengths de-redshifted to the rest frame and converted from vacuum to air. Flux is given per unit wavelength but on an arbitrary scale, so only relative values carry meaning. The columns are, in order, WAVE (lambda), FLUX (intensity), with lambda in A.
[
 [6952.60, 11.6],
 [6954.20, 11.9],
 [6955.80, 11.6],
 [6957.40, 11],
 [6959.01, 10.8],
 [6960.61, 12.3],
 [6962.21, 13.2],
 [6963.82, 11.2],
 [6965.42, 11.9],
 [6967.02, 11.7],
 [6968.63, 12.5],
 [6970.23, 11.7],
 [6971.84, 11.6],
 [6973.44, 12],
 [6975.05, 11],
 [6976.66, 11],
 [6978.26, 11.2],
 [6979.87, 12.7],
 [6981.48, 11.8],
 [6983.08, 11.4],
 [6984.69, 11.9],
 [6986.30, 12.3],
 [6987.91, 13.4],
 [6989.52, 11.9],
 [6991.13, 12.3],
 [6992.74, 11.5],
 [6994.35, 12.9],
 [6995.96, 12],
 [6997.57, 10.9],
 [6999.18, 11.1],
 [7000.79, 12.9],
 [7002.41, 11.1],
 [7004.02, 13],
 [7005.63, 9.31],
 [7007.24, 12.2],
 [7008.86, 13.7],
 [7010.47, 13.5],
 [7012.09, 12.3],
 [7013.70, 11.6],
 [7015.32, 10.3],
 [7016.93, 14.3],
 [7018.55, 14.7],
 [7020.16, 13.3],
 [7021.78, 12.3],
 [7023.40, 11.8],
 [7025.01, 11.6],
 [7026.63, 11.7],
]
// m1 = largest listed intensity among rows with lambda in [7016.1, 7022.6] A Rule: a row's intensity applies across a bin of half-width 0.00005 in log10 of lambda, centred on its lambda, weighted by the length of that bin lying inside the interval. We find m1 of 14.7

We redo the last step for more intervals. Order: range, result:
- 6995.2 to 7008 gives 13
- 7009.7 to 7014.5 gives 13.5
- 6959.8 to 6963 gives 13.2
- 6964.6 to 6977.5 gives 12.5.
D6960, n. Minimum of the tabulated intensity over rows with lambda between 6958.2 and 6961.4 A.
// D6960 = 10.8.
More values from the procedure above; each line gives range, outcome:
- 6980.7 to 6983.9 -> 11.4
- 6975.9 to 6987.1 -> 11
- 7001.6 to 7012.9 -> 9.31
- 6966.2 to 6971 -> 11.7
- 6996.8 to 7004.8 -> 10.9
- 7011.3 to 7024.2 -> 10.3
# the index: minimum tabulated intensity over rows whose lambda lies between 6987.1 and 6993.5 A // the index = 11.5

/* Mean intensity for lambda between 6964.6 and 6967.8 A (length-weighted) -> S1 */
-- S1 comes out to 11.8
